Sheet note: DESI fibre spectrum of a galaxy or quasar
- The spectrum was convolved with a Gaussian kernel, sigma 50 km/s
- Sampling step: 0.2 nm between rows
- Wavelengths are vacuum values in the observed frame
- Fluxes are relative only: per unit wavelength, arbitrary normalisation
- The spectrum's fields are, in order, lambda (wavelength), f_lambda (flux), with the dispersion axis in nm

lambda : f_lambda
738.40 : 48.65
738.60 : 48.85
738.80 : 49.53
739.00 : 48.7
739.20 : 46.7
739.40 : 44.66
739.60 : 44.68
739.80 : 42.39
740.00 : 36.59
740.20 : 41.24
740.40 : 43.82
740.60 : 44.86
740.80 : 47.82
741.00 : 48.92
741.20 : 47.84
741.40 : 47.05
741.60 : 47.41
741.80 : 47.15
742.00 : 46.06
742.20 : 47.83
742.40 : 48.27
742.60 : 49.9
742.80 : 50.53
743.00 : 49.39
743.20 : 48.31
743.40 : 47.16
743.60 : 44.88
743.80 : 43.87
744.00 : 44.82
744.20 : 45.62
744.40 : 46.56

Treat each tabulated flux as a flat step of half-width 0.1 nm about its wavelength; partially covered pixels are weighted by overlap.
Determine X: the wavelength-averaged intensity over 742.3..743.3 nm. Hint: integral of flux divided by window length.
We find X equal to 49.3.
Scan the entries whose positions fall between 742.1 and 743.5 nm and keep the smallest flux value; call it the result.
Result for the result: 47.16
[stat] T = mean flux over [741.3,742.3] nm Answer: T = 47.1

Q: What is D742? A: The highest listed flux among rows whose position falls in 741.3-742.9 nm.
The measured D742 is 50.53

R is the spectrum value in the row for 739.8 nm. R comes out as 42.39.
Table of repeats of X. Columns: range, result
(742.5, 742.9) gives 50.2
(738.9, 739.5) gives 46.7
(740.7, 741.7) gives 47.8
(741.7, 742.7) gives 47.8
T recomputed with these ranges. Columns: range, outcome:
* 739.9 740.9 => 42.9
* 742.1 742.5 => 48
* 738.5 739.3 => 48.4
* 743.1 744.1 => 45.8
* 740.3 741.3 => 46.7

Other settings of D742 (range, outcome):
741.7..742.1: 47.15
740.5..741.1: 48.92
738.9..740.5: 48.7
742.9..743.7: 49.39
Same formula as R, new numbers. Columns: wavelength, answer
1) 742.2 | 47.83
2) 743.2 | 48.31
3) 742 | 46.06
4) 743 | 49.39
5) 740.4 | 43.82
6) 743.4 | 47.16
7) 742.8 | 50.53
